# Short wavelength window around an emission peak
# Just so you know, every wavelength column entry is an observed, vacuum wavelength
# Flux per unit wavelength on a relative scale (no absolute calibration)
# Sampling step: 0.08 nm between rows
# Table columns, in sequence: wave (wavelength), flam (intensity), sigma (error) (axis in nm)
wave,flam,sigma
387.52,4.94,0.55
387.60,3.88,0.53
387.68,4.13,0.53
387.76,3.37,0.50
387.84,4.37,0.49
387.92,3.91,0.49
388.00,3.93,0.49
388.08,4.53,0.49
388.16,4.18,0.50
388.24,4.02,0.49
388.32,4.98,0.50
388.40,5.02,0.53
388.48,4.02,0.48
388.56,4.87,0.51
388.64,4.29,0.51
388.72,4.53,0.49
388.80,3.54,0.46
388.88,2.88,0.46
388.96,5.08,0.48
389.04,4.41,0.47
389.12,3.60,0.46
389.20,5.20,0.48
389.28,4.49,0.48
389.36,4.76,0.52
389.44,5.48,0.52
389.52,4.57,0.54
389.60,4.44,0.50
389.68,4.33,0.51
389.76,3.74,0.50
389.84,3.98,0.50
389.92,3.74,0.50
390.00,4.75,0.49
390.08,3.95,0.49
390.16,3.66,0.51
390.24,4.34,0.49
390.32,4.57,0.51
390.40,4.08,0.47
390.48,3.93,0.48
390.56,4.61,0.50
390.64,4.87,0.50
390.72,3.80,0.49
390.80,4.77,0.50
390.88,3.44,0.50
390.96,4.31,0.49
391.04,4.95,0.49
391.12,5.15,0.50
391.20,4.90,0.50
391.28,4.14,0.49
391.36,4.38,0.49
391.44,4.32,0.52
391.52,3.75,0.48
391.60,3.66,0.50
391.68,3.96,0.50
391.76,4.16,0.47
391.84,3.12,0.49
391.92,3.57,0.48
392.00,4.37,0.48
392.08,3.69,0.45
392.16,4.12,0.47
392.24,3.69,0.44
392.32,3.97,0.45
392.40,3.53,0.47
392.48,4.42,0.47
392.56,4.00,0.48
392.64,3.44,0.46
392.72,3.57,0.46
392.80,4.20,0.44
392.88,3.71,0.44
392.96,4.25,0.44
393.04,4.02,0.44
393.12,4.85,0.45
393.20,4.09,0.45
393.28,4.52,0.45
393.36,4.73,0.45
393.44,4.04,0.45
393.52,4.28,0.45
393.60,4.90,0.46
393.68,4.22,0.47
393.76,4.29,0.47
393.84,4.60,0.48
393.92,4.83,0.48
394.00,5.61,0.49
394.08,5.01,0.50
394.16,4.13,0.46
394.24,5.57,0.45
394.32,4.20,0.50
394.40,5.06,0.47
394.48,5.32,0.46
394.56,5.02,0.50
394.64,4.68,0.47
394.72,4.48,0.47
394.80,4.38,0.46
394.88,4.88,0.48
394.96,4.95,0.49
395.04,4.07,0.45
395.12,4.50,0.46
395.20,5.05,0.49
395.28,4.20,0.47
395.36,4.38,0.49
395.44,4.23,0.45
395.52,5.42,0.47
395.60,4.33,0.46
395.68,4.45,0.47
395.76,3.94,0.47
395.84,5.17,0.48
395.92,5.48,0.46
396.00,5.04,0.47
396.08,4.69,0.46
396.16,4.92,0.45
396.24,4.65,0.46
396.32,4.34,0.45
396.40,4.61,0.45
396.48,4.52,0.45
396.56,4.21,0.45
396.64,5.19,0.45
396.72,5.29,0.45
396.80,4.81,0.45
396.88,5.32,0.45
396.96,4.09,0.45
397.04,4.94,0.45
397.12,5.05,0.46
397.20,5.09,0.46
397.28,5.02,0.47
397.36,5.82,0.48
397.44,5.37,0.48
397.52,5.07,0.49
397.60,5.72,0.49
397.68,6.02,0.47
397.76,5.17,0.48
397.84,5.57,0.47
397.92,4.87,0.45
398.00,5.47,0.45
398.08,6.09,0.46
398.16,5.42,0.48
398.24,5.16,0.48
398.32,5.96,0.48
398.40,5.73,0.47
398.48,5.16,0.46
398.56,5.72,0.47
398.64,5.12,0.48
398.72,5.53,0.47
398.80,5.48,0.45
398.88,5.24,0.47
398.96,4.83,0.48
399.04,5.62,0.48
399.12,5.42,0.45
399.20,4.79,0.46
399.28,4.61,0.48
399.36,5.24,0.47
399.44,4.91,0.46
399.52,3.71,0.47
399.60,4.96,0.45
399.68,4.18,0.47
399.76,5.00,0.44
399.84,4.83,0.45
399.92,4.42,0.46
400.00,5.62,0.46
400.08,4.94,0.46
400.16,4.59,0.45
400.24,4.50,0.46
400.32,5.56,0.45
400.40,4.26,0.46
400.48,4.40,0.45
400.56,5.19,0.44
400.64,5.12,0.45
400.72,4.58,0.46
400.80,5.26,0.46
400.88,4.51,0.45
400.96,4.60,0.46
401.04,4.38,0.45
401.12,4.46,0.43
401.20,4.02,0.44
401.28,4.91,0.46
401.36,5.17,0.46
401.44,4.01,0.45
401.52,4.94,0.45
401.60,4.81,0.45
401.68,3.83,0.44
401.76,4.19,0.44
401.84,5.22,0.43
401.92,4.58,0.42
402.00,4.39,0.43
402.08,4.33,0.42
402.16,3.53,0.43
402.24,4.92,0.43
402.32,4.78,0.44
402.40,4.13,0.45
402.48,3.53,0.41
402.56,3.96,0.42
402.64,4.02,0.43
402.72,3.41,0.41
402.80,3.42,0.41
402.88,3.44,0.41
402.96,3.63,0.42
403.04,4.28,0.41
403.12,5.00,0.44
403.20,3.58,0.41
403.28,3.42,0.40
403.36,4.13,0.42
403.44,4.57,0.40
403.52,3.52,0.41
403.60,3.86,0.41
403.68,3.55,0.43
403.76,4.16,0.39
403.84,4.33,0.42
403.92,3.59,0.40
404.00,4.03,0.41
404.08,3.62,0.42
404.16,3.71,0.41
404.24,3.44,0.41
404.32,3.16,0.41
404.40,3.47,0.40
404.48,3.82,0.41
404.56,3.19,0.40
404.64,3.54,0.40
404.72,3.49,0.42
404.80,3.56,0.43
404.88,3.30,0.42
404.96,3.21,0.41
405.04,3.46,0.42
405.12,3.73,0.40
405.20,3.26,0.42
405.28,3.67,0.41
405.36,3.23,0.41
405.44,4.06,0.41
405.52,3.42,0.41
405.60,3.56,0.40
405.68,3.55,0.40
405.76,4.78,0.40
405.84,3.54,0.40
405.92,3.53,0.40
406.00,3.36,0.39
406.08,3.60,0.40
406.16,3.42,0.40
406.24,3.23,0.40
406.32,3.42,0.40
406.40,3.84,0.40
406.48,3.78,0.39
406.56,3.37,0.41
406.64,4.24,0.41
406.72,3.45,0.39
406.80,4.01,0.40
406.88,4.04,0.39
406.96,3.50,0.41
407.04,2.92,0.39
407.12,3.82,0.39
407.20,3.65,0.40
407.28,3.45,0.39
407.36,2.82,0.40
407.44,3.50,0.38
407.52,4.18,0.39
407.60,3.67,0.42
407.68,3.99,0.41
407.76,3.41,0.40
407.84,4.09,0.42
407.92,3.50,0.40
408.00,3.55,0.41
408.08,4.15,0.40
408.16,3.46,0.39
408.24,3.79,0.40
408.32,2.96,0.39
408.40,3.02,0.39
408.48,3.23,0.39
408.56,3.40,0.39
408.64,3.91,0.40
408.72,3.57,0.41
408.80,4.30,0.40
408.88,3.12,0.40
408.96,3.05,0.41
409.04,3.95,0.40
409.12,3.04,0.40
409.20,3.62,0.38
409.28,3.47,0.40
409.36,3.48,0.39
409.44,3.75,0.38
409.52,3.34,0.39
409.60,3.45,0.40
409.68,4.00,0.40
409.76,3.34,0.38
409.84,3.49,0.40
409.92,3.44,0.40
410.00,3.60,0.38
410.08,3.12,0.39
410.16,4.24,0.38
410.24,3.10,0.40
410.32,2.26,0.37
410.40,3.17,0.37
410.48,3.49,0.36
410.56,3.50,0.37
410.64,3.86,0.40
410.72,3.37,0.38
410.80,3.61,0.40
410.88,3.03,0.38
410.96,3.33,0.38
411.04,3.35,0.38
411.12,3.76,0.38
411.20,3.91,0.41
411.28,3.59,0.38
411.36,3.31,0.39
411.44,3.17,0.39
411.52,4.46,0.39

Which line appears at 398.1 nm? C III]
